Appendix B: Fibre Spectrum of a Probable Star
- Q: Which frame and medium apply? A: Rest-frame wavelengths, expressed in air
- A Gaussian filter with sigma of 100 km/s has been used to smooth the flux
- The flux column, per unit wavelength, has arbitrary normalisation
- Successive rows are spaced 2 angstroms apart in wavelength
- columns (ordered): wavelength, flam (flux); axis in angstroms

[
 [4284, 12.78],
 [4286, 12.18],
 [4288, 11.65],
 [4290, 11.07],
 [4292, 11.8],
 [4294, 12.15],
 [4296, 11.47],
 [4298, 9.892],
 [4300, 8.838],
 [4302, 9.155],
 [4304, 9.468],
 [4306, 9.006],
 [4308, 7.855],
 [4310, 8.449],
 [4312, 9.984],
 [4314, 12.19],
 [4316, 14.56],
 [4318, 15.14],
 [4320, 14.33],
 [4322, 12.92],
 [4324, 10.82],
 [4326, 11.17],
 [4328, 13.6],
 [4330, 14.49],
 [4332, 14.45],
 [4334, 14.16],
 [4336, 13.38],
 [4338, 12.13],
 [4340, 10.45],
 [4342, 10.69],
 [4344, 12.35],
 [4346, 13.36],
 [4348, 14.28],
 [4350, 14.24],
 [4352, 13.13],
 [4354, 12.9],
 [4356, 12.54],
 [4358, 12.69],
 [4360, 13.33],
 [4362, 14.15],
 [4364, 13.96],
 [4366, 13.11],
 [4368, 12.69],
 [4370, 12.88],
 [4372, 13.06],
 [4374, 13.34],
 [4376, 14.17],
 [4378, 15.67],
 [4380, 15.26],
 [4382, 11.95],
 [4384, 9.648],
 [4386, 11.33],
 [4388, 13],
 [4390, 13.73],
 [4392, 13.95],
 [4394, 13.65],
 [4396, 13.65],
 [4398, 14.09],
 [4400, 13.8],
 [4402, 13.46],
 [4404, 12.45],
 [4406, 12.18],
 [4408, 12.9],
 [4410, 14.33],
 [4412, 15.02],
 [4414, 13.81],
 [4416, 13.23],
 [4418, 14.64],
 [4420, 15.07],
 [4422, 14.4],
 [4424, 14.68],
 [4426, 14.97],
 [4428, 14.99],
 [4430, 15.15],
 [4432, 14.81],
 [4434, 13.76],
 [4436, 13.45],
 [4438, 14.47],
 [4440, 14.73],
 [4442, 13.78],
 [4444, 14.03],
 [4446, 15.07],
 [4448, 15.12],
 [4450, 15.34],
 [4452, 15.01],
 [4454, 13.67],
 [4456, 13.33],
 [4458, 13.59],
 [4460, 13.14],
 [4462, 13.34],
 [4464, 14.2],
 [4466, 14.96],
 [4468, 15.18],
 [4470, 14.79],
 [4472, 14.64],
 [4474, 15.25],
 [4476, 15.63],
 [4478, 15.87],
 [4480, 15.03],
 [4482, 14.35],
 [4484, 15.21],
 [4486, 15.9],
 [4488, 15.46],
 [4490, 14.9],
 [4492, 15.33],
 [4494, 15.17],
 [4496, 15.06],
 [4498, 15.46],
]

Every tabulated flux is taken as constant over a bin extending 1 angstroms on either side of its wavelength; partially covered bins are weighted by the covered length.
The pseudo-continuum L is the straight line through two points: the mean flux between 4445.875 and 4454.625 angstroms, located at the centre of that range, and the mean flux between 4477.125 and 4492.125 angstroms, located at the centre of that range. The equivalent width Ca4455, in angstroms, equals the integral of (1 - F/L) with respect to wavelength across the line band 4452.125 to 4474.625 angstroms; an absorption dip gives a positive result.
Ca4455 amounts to 1.2 angstroms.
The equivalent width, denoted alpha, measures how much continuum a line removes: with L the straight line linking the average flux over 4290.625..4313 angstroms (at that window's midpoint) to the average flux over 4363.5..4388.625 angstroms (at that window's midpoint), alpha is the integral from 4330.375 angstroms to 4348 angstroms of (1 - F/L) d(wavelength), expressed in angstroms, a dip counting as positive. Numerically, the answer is -2.0 angstroms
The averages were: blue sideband 9.85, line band 12.8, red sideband 13.1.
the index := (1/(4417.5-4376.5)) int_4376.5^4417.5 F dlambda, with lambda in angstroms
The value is 13.4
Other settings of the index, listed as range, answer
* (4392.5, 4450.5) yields 14.2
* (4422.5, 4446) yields 14.5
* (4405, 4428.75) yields 14.2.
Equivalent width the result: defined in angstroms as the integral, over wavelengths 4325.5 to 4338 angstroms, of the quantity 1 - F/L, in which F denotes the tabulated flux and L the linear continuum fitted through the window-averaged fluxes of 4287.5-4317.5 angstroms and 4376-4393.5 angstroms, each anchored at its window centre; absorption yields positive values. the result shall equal -2.22 angstroms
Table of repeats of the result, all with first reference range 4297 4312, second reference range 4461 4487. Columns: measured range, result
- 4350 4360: -2.06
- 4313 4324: -4.68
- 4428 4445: -0.85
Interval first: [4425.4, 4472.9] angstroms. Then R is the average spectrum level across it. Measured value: 14.4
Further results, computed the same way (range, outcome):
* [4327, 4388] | 13.1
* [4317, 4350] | 13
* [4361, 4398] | 13.3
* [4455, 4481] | 14.5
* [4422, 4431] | 14.9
